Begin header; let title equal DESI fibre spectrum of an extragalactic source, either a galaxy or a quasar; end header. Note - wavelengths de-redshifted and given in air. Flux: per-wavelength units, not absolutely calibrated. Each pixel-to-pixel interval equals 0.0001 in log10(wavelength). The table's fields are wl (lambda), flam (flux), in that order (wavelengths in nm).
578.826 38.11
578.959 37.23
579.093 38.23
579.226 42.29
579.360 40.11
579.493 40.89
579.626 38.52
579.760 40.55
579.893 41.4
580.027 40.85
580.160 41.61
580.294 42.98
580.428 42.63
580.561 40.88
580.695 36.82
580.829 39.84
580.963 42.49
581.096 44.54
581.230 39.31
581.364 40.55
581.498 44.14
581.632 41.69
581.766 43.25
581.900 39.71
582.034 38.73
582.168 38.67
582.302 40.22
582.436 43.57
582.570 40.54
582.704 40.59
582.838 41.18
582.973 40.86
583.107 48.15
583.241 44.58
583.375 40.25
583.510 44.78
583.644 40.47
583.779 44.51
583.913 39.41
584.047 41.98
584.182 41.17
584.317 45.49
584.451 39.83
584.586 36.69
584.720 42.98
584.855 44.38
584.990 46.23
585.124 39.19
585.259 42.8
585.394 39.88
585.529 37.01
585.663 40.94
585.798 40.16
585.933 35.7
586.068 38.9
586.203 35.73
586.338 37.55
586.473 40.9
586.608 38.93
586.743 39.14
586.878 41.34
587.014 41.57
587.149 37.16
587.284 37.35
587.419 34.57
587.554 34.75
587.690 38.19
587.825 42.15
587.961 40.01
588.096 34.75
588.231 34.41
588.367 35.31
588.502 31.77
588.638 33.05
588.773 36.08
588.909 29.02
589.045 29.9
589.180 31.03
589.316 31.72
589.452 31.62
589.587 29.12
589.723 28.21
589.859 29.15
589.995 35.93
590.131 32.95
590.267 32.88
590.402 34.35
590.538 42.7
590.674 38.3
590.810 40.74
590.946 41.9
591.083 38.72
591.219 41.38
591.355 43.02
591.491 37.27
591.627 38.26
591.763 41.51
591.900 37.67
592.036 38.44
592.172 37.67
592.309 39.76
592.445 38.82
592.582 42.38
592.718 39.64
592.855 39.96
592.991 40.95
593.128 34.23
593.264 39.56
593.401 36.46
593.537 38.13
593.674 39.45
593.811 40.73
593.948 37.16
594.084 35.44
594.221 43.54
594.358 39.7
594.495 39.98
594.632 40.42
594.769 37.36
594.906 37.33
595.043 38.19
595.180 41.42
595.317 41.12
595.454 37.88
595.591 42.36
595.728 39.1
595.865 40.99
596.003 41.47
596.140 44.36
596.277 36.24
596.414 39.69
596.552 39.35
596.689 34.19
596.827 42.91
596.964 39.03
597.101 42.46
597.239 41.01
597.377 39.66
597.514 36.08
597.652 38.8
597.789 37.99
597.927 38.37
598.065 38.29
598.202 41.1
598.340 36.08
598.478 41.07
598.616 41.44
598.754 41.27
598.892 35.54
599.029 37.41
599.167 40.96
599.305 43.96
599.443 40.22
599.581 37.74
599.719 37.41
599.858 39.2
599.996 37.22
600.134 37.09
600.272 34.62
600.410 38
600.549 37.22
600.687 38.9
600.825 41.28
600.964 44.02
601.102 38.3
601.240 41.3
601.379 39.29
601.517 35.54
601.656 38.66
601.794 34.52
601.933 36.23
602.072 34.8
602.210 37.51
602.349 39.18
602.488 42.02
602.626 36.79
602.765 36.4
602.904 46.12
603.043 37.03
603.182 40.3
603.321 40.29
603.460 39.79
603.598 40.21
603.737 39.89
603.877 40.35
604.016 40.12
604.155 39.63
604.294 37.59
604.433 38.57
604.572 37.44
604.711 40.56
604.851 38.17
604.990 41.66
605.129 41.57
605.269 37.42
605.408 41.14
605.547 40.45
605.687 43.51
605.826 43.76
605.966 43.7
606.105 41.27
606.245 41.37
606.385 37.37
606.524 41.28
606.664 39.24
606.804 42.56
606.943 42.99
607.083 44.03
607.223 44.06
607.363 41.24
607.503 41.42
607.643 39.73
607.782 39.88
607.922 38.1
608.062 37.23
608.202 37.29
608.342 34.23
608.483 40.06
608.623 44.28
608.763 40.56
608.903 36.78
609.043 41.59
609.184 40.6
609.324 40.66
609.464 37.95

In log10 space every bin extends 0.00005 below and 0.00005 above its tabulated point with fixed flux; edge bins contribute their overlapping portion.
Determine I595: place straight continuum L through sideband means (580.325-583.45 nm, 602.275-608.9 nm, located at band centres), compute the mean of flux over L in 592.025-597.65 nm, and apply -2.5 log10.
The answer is 0.04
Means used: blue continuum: 41.5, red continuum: 40.2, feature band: 39.4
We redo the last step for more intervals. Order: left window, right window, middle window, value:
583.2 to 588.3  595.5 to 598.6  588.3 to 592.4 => 0.12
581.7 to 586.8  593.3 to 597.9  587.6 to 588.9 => 0.13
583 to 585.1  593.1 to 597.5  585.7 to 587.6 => 0.10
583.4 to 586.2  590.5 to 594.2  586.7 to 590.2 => 0.16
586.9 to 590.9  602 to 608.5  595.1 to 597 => -0.08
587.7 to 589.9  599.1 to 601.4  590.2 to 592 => -0.14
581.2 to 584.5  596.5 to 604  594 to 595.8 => 0.01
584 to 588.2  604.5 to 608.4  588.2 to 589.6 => 0.23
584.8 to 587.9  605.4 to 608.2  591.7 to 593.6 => 0.03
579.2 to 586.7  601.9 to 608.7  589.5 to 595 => 0.07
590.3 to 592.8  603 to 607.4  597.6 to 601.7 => 0.03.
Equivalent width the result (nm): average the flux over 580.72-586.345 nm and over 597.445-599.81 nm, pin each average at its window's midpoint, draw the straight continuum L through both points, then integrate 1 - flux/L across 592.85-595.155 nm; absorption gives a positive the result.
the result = 0.05 nm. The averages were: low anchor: 41.2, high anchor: 39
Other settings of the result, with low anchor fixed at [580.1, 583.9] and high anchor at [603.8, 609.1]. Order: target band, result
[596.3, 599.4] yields 0.109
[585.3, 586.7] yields 0.094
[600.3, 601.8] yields 0.064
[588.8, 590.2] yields 0.347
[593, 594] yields 0.070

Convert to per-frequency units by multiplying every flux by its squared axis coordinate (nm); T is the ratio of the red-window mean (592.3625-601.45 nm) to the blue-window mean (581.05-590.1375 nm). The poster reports 1.1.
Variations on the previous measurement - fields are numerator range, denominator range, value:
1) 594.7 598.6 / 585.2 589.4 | 1.11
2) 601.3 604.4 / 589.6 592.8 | 1.07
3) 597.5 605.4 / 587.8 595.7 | 1.08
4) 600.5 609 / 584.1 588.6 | 1.09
